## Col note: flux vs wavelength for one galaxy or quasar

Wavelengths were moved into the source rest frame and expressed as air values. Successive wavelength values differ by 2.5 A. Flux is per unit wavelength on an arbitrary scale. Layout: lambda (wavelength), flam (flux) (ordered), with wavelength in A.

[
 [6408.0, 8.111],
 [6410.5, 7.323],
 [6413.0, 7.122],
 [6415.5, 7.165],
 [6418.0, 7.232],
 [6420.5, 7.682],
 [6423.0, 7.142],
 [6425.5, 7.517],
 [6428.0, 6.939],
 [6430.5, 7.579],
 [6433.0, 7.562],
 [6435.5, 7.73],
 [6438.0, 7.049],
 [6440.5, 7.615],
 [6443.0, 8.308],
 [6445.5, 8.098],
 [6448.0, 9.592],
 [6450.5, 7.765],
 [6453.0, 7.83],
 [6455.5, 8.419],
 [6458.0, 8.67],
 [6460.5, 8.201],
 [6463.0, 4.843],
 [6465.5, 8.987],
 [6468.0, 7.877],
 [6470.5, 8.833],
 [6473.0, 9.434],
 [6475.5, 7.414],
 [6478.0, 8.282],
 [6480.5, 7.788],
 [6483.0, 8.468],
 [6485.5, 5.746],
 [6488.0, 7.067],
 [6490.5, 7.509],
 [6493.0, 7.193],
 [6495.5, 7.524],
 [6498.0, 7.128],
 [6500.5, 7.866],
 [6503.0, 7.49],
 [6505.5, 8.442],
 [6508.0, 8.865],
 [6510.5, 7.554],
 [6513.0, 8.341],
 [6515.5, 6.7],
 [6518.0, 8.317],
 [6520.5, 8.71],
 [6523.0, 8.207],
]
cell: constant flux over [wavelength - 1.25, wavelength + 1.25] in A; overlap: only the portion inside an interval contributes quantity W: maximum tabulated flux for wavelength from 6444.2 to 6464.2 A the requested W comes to 9.592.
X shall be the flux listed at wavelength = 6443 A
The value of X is 8.308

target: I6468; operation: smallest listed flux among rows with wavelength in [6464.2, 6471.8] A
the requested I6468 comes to 7.877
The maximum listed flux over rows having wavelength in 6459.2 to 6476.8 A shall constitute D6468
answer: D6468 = 9.434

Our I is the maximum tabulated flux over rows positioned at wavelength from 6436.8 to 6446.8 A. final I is 8.308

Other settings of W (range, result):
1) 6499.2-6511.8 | 8.865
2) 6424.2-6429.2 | 7.517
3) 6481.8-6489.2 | 8.468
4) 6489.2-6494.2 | 7.509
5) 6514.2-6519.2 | 8.317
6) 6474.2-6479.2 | 8.282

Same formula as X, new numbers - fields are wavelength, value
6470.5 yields 8.833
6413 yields 7.122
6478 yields 8.282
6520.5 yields 8.71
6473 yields 9.434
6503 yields 7.49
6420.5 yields 7.682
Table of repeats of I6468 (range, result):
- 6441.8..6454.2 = 7.765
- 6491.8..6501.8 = 7.128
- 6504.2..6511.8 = 7.554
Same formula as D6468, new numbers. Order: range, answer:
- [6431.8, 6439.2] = 7.73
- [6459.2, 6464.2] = 8.201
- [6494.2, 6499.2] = 7.524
